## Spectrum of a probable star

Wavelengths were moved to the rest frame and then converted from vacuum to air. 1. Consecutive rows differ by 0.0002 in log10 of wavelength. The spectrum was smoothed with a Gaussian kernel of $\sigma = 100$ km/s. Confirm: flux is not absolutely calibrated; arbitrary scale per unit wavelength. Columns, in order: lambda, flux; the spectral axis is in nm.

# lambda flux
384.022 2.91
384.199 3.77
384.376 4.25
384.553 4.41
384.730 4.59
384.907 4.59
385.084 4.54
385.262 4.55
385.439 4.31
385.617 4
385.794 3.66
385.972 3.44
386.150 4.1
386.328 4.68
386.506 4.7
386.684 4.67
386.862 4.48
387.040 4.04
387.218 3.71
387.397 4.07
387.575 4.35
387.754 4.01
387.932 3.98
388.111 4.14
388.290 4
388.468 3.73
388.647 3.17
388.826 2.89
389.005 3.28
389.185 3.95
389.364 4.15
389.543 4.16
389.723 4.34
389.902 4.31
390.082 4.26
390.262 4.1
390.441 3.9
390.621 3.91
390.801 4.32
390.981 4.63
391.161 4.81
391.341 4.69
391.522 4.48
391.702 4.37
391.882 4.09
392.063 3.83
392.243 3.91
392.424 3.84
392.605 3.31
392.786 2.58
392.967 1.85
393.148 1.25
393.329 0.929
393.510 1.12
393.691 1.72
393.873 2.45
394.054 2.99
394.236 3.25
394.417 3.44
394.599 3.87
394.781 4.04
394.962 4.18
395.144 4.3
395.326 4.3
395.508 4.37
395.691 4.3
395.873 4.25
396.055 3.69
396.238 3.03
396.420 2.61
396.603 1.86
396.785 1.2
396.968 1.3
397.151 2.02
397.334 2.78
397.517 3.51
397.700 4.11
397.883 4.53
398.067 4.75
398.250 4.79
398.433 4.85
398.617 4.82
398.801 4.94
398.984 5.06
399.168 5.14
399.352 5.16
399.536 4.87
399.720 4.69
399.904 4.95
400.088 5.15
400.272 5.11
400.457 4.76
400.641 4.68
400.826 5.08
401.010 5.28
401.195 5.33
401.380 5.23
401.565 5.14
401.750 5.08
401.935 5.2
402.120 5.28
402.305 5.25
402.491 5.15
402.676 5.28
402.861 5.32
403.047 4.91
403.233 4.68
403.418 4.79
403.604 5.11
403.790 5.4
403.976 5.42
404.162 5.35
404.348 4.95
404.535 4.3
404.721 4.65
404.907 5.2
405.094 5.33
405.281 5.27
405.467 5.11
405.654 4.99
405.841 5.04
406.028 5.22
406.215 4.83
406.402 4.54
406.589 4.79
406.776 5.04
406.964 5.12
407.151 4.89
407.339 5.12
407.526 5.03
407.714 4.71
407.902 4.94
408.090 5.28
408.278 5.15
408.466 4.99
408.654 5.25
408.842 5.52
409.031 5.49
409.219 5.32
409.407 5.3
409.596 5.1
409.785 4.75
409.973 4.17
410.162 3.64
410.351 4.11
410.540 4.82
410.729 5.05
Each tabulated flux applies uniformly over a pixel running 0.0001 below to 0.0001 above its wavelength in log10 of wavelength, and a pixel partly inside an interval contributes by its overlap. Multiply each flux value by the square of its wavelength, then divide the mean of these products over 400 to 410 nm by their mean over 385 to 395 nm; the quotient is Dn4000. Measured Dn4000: 1.5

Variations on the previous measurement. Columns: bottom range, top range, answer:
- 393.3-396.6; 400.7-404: 1.63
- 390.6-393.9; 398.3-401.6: 1.60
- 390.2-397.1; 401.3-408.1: 1.60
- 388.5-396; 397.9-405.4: 1.47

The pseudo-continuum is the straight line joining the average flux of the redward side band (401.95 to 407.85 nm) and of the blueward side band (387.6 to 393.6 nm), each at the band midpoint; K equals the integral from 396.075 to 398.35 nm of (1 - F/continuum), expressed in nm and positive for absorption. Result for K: 0.65 nm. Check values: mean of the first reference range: 3.65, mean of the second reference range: 5.04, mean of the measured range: 3.07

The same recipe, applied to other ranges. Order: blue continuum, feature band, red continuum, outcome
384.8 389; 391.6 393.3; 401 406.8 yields 0.479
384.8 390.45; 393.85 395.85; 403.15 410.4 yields 0.265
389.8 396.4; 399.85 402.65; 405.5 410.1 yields -0.480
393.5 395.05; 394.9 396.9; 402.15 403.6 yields 0.005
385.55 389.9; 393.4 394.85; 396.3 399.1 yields 0.347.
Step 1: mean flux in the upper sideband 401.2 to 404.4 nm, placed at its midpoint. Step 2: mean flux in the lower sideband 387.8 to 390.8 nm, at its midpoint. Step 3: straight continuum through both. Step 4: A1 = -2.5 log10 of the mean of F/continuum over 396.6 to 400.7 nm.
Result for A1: 0.149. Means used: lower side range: 3.91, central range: 4.18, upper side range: 5.16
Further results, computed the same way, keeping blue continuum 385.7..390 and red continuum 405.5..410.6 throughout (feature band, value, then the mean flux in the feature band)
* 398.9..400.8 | -0.09 mag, 4.96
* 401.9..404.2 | -0.10 mag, 5.16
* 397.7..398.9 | -0.06 mag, 4.73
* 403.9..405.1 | -0.05 mag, 5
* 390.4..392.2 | -0.04 mag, 4.3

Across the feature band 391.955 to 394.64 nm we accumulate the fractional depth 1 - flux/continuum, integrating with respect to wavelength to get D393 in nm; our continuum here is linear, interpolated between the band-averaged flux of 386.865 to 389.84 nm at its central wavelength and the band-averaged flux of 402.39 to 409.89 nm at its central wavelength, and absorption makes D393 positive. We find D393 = 0.98 nm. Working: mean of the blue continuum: 3.9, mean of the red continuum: 5.06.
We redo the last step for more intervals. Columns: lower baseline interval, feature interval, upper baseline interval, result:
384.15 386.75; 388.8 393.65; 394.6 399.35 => 0.564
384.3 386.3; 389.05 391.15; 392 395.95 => -0.312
